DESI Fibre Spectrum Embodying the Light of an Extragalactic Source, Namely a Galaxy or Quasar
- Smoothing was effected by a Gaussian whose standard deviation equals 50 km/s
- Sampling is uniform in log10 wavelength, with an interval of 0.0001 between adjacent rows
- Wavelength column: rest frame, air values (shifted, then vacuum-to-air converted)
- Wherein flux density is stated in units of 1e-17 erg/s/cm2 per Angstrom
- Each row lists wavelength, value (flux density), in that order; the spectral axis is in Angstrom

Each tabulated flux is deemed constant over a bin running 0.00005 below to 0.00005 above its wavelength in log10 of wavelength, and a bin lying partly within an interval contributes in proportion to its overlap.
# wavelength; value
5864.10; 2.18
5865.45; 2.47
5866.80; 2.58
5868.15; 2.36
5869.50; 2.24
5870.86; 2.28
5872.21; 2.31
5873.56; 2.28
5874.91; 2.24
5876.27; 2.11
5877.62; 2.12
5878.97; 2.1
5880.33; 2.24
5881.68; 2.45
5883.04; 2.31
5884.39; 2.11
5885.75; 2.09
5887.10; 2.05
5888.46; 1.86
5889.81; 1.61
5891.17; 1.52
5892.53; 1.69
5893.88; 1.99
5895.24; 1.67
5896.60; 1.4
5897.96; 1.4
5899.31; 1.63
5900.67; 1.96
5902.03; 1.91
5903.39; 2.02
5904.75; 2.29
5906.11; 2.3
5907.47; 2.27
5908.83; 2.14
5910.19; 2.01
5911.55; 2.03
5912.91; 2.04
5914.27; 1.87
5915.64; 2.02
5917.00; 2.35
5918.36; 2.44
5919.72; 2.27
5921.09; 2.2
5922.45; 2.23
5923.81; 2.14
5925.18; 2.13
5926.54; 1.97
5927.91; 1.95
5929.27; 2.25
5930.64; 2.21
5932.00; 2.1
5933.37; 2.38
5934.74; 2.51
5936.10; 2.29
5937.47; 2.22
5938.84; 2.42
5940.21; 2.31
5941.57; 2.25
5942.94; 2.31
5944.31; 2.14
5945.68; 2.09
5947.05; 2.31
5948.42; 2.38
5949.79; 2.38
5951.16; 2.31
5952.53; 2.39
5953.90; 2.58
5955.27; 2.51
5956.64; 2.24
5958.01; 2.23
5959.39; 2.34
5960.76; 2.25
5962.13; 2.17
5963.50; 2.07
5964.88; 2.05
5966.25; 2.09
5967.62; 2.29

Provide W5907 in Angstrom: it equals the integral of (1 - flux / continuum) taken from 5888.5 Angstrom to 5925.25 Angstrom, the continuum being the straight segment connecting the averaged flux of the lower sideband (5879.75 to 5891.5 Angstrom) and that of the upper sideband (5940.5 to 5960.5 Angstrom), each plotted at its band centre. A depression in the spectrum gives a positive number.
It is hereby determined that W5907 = 2.69 Angstrom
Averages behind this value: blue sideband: 2.04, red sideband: 2.32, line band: 1.98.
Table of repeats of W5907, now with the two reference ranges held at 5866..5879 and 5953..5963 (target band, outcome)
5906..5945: 1.87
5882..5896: 2.34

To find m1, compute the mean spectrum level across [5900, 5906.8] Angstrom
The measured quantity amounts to 2.1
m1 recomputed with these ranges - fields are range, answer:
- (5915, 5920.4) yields 2.28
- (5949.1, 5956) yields 2.43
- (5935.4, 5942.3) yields 2.3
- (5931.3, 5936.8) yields 2.32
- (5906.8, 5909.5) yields 2.21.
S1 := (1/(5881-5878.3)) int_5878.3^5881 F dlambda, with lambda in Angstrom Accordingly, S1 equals 2.17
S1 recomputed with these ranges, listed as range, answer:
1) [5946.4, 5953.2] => 2.35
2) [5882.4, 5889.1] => 2.08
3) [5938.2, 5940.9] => 2.37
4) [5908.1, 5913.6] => 2.06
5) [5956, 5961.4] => 2.26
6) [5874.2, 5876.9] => 2.17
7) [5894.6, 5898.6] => 1.49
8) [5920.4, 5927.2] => 2.13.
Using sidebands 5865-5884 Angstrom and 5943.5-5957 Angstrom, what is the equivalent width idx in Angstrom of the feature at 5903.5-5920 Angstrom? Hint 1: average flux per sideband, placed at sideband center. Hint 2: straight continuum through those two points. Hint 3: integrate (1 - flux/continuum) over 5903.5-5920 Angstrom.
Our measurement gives 1.1 Angstrom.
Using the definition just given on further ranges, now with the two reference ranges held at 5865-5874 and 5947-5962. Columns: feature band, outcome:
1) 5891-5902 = 3.2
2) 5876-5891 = 1.8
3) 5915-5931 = 1.2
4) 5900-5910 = 1.0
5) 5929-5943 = 0.3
